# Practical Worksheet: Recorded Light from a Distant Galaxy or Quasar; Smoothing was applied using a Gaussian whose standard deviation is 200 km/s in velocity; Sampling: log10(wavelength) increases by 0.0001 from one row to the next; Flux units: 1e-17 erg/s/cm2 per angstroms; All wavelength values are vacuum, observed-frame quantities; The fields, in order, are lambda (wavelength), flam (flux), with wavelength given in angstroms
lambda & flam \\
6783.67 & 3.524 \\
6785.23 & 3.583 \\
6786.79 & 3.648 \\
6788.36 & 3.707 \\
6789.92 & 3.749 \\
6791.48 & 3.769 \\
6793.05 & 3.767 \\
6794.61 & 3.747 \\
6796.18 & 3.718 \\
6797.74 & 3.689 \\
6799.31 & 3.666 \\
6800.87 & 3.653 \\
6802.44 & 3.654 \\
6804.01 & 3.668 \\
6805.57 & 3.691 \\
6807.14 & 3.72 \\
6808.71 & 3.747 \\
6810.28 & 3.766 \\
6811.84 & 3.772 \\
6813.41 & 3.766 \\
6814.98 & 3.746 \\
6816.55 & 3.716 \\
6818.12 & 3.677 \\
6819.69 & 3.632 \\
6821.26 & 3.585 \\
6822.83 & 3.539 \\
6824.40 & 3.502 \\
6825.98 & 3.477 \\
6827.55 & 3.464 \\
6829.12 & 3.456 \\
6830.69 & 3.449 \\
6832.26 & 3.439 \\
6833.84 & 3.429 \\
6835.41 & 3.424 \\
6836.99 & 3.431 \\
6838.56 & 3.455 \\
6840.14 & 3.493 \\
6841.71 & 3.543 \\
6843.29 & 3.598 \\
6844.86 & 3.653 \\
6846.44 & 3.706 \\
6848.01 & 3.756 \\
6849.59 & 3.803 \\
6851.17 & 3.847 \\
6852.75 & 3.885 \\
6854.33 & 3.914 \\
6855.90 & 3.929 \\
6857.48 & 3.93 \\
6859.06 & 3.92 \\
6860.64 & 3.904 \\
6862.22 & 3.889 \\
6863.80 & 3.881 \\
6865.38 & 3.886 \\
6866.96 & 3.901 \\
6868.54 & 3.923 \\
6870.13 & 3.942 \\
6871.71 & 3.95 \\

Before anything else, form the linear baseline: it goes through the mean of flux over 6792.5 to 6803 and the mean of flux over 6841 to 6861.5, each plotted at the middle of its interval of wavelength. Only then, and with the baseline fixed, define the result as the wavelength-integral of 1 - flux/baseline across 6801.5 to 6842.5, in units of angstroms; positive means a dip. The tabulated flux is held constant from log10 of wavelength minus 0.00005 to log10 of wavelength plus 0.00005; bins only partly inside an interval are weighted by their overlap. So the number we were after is 1.7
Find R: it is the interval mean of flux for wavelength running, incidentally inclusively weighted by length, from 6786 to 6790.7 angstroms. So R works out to 3.7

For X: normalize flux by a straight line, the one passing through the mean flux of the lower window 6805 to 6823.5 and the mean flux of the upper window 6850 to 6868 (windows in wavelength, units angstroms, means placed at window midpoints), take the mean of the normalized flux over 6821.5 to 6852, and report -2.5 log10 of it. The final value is 0.07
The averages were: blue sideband 3.7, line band 3.55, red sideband 3.9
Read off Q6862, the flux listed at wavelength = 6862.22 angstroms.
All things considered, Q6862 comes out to 3.889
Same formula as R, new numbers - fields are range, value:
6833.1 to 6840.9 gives 3.45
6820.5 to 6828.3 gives 3.51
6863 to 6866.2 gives 3.89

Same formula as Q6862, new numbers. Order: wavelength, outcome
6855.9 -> 3.929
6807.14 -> 3.72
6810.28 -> 3.766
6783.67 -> 3.524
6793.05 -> 3.767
